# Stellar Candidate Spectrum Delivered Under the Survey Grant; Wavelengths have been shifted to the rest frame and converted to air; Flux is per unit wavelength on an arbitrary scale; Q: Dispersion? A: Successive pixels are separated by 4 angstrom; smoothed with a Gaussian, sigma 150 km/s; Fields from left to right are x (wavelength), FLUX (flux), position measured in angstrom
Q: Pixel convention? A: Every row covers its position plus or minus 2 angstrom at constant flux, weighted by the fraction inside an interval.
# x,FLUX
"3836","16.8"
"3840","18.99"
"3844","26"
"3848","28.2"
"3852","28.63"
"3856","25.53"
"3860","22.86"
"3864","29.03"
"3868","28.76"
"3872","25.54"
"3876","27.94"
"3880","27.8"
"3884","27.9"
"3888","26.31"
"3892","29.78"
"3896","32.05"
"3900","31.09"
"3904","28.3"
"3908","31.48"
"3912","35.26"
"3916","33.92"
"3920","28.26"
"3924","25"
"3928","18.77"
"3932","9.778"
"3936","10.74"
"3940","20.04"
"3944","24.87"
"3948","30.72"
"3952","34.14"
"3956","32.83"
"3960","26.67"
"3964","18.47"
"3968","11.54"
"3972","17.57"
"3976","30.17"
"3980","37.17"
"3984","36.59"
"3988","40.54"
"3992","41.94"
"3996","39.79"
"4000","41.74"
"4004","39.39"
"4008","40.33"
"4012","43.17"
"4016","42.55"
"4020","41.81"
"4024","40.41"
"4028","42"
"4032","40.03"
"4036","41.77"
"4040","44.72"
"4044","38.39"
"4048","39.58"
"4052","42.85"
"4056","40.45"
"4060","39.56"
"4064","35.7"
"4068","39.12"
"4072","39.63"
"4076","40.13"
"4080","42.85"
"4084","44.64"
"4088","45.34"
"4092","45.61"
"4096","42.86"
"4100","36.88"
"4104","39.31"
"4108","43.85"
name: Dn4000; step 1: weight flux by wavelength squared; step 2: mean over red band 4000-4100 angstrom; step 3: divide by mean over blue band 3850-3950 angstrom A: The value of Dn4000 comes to 1.69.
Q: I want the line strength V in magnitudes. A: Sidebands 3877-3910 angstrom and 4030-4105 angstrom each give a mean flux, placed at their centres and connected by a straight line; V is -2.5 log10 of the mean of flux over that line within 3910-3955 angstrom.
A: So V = 0.270 mag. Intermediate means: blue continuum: 29.3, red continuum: 41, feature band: 24.9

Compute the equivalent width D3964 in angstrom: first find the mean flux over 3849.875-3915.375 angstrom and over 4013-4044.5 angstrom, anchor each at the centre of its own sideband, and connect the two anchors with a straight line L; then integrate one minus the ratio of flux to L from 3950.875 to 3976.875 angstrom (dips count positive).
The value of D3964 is 8.6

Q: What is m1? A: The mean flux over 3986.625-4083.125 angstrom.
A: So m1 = 40.8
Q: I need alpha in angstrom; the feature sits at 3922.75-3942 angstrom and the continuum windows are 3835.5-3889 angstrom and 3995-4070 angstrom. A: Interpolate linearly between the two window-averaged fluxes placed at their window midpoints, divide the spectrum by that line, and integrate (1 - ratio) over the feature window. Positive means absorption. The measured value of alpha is 9.28 angstrom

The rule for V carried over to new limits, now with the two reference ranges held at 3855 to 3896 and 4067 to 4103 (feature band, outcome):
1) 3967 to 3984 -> 0.293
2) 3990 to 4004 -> -0.144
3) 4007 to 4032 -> -0.117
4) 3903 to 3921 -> -0.065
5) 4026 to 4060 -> -0.058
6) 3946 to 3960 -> 0.036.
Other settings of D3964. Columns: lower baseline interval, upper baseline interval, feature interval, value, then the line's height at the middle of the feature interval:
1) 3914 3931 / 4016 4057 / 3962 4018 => 1.48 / 34.8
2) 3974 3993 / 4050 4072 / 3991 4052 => -4.72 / 38.3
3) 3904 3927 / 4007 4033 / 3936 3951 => 4.23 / 33.1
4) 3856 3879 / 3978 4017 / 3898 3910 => 0.10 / 30.5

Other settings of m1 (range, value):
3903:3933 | 26.8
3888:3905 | 30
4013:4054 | 41.5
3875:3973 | 25.7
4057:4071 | 38.4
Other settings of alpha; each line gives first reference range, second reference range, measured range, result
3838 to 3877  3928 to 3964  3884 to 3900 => -2.86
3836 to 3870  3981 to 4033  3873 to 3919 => -0.41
